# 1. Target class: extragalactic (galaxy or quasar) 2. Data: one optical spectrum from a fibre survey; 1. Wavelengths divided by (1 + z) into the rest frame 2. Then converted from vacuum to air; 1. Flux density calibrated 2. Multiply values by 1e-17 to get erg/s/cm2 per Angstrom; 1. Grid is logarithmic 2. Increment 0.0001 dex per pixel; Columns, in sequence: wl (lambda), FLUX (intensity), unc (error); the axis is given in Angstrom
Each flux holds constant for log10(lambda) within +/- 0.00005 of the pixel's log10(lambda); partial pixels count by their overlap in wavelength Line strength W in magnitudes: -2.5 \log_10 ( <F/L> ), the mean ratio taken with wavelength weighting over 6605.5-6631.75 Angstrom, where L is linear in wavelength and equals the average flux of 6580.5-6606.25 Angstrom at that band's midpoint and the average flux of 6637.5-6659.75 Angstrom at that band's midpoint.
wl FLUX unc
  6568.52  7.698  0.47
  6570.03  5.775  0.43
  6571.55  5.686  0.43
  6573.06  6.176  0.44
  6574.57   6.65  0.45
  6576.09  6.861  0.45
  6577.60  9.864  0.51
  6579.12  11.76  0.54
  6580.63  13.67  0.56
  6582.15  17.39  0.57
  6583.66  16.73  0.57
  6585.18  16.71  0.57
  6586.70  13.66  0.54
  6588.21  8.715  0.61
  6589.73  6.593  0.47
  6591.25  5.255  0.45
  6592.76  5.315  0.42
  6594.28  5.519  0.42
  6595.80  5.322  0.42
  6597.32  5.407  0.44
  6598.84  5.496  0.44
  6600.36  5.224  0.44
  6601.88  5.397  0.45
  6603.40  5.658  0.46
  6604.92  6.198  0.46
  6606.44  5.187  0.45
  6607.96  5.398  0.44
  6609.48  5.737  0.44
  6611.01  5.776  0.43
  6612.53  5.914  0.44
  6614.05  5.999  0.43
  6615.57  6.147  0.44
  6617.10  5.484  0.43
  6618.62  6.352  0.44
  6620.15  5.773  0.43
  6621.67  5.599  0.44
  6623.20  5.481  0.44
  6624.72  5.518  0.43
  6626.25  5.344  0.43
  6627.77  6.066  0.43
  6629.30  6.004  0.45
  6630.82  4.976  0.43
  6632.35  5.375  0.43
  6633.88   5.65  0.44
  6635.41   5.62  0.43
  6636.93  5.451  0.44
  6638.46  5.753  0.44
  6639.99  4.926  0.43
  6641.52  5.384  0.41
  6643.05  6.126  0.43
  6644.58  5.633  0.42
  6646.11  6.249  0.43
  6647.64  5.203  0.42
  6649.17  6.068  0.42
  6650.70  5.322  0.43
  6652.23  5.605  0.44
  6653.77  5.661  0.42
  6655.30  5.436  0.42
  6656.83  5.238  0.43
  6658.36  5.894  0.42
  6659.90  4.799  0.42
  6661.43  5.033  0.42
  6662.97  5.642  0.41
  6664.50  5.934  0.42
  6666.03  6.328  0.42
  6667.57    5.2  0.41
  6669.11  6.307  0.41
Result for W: 0.25 mag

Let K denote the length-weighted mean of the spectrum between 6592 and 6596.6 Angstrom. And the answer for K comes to 5.39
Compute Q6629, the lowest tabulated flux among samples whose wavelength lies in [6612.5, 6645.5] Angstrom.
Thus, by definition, 4.926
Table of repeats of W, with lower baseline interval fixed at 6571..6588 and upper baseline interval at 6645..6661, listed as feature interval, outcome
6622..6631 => 0.33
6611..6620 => 0.39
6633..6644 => 0.20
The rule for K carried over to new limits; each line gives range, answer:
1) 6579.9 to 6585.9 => 16.1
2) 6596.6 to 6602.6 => 5.38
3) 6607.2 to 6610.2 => 5.57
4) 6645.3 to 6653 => 5.69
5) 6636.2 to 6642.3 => 5.38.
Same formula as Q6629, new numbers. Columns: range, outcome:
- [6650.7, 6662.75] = 4.799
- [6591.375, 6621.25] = 5.187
